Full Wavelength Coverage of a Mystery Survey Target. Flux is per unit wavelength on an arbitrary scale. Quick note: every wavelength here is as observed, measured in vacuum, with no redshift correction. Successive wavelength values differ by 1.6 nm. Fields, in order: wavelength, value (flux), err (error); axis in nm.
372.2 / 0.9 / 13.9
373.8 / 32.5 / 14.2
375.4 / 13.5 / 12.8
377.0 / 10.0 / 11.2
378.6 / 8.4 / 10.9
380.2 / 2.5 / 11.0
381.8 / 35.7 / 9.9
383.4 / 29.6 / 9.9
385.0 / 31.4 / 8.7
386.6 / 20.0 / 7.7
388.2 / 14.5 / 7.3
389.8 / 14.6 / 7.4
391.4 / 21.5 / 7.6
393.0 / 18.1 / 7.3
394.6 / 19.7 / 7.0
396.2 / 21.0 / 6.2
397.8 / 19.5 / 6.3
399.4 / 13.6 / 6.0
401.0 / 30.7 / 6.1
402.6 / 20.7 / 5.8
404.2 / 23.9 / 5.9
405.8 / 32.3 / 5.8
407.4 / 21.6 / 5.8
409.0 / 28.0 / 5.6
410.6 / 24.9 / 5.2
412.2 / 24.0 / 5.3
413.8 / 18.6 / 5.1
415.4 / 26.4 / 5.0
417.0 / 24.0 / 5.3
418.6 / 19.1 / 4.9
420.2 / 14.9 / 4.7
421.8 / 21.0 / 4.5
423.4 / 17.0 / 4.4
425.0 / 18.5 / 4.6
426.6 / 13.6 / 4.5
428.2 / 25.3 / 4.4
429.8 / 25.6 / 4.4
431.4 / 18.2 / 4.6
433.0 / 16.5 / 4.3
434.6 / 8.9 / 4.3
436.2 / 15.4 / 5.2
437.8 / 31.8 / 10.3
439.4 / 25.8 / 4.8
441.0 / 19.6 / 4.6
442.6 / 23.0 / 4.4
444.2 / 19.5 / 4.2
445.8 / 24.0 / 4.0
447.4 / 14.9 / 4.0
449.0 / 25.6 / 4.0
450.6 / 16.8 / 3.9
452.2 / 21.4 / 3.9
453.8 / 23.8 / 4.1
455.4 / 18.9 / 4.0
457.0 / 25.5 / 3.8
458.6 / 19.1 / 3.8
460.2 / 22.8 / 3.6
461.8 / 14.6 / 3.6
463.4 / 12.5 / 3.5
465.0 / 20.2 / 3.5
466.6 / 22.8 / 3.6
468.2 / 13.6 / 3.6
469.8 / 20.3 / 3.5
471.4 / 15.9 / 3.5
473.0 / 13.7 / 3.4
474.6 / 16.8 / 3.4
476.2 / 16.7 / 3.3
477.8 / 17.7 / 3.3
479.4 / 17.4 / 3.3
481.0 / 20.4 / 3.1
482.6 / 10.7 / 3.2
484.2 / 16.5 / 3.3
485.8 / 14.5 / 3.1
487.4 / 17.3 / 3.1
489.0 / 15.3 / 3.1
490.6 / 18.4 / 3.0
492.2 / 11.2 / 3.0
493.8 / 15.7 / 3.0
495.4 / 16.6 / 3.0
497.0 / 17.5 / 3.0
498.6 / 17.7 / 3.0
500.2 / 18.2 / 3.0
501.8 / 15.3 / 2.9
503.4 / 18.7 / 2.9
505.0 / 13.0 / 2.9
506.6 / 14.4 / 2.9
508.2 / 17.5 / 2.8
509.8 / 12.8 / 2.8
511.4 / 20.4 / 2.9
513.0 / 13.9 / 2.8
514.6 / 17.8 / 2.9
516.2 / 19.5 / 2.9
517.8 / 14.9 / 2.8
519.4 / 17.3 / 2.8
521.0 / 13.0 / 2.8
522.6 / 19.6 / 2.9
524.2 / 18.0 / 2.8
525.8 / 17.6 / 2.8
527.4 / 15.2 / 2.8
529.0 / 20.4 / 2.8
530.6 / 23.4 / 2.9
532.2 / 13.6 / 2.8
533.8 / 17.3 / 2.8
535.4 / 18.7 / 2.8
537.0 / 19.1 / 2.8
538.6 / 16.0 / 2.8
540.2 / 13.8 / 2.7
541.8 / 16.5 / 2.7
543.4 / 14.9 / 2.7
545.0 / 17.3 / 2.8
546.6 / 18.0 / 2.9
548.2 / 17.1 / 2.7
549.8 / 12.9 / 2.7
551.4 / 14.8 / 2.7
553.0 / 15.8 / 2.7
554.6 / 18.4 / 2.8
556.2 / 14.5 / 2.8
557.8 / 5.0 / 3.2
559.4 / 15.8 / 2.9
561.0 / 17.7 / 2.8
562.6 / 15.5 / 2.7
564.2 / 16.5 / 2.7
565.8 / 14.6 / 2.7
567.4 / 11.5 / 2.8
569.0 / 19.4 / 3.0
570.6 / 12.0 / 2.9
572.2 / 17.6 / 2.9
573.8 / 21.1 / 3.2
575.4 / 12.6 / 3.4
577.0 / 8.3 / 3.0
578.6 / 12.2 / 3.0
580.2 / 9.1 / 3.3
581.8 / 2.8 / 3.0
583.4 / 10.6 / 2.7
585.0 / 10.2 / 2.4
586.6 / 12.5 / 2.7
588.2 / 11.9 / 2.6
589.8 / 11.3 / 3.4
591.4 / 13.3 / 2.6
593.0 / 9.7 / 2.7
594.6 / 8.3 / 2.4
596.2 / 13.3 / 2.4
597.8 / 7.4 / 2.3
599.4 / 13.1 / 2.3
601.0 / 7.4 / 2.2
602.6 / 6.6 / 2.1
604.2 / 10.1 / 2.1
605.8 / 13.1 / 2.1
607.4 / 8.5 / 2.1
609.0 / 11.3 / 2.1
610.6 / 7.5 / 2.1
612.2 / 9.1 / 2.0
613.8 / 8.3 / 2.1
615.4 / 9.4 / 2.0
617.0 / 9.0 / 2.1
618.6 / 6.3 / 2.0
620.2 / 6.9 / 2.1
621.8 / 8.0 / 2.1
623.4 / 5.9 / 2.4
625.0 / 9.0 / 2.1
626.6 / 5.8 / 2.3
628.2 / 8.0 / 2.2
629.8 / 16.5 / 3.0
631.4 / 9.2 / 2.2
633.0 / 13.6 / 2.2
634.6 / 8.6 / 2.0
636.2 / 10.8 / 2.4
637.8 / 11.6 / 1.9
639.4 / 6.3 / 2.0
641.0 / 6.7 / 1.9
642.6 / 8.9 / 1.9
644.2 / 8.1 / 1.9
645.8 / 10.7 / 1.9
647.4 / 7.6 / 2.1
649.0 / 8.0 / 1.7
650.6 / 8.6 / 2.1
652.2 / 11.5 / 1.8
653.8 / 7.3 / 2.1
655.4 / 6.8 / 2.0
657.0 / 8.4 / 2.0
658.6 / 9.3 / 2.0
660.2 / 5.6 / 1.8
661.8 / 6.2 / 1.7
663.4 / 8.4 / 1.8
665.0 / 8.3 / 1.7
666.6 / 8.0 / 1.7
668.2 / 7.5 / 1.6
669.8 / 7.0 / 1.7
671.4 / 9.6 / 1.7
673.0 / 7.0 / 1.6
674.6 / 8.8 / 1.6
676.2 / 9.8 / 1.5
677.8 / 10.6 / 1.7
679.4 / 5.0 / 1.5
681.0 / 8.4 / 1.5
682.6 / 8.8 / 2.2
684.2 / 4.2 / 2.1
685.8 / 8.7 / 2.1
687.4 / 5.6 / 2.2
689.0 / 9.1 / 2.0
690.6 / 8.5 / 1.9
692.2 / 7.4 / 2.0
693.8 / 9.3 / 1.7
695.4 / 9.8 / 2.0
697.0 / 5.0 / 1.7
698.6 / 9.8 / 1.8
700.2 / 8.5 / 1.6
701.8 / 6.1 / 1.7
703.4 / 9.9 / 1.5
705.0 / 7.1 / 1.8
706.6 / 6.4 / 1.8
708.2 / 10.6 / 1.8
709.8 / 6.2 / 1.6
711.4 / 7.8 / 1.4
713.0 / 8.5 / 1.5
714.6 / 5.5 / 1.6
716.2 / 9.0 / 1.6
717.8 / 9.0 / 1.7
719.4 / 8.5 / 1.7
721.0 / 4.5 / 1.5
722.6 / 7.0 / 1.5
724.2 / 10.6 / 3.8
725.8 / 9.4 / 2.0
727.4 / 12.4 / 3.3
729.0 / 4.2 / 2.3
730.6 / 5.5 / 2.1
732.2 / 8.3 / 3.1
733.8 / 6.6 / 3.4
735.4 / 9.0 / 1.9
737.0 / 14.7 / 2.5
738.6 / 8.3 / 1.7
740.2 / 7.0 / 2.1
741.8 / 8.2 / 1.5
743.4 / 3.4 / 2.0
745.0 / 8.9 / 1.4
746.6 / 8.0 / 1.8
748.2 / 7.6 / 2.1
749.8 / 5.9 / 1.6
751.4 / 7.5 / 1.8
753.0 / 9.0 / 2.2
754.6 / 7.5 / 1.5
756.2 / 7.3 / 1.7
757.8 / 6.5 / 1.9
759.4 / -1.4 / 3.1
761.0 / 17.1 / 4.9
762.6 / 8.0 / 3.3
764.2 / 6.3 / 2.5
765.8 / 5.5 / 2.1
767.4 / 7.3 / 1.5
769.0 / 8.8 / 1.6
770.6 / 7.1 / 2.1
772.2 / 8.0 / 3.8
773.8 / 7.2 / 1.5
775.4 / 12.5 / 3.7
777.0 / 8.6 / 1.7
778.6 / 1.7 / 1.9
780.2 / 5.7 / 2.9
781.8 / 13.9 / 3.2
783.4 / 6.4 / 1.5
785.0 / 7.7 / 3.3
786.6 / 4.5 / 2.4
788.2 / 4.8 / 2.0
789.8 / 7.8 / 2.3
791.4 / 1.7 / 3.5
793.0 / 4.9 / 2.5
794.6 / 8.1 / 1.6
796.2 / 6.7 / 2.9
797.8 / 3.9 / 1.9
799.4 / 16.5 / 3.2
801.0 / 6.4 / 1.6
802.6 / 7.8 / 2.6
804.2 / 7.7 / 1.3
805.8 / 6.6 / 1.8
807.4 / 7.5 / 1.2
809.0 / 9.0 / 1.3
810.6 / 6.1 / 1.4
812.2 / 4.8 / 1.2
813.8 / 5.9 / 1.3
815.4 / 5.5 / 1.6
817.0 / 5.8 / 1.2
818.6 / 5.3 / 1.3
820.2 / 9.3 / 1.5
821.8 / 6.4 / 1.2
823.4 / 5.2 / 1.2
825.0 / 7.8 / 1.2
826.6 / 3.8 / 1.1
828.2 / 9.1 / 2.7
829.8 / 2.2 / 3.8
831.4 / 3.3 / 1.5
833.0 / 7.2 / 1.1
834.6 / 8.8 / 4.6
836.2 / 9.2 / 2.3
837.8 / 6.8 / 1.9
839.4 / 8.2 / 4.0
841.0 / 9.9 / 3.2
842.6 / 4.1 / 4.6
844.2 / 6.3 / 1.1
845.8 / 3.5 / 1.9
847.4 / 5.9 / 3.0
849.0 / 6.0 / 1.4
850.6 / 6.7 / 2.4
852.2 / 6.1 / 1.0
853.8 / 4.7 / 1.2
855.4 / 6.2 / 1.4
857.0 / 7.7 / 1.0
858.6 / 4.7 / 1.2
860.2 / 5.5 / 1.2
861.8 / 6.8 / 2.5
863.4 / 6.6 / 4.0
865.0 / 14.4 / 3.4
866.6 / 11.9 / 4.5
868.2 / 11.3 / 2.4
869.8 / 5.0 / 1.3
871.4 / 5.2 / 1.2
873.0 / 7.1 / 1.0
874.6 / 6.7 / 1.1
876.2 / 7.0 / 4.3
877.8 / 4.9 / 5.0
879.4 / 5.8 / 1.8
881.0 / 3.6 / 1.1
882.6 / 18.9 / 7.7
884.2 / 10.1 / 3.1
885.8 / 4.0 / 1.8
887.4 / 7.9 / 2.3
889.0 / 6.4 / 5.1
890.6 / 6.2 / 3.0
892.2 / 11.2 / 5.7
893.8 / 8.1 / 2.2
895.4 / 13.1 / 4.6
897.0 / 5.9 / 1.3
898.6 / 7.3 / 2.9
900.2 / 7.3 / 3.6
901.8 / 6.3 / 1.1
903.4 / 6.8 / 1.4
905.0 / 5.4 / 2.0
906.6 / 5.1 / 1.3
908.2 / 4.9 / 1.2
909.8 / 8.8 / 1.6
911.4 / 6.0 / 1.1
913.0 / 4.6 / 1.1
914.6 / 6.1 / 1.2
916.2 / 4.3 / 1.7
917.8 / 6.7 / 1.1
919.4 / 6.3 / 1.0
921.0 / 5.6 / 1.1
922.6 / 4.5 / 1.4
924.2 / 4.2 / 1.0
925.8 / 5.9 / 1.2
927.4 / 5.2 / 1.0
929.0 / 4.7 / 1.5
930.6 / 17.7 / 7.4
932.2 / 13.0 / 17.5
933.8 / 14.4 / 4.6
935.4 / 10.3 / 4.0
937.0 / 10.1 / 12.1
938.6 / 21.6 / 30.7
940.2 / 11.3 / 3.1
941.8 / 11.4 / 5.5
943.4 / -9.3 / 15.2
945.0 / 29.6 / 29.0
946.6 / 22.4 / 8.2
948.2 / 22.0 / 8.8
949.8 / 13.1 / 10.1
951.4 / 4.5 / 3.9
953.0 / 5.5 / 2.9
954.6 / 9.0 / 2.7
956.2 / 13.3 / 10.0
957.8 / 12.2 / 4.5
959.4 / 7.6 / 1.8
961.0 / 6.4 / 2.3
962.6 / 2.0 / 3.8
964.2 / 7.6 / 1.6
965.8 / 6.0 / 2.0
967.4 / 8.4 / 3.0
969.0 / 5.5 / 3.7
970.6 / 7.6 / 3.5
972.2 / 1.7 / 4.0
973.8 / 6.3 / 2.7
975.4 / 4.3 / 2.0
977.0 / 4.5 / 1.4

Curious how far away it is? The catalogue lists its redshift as 0.559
